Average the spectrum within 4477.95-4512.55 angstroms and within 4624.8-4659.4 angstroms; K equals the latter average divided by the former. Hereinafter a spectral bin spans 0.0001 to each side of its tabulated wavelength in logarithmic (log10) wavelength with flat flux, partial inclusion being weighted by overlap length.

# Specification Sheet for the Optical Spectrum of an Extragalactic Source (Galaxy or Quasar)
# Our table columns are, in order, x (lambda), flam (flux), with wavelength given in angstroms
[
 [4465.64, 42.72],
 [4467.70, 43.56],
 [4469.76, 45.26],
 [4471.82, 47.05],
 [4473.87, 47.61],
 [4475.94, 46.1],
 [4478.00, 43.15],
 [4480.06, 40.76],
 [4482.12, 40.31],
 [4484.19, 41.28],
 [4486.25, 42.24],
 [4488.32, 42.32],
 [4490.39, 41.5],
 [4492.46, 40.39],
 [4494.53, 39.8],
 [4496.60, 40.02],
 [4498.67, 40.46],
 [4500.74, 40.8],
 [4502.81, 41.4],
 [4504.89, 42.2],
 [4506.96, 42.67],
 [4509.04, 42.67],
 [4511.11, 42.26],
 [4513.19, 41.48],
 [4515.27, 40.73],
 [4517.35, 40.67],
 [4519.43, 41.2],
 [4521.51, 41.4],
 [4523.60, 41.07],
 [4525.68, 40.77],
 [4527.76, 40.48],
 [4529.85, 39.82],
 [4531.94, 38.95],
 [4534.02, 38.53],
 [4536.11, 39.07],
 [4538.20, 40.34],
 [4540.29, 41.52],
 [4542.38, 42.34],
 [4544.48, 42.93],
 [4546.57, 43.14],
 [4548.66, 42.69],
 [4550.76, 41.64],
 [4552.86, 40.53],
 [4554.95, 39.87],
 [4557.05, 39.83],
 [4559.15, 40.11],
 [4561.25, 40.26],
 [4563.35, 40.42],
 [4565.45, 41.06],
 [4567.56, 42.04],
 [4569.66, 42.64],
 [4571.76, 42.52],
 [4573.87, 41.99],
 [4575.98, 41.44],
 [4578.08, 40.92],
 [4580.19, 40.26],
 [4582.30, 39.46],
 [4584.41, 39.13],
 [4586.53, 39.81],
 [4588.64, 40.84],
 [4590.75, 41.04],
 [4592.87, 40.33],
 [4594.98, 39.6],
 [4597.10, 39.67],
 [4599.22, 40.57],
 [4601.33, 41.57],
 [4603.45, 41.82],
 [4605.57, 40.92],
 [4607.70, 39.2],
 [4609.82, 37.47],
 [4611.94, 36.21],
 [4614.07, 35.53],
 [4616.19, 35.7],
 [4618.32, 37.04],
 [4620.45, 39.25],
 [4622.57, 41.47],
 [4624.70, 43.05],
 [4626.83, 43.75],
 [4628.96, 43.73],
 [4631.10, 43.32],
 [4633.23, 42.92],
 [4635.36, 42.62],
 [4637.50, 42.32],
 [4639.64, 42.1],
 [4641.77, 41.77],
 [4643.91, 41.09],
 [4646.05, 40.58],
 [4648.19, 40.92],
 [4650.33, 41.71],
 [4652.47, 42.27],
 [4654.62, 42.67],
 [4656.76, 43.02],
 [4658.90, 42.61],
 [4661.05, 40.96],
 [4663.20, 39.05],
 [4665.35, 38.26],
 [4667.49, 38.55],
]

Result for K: 1.02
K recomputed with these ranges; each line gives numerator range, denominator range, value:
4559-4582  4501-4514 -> 0.98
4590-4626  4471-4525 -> 0.94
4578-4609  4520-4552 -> 0.98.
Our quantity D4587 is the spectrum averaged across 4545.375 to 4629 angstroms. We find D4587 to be 40.4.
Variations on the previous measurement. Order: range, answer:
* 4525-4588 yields 40.8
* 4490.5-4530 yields 41.1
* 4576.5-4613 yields 40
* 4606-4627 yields 38.7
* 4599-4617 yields 38.7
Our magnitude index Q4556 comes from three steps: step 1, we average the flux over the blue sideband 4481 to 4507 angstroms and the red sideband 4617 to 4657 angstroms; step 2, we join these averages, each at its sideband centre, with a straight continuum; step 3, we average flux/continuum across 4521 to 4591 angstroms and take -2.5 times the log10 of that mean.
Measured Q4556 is 0.015 mag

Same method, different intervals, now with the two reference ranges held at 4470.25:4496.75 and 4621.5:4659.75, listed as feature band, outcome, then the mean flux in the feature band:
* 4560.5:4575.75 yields 0.023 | 41.6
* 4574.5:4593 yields 0.054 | 40.4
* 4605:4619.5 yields 0.139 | 37.3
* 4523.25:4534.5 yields 0.068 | 40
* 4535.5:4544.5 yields 0.036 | 41.1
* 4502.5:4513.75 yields 0.010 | 42.2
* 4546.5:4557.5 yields 0.034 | 41.2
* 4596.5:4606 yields 0.037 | 41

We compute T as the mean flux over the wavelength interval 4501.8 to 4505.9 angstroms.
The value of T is 41.7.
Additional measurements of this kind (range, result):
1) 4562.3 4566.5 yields 40.8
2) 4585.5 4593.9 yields 40.5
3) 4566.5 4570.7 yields 42.3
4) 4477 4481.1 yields 42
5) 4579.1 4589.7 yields 39.9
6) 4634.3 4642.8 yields 42.2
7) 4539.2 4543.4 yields 41.9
